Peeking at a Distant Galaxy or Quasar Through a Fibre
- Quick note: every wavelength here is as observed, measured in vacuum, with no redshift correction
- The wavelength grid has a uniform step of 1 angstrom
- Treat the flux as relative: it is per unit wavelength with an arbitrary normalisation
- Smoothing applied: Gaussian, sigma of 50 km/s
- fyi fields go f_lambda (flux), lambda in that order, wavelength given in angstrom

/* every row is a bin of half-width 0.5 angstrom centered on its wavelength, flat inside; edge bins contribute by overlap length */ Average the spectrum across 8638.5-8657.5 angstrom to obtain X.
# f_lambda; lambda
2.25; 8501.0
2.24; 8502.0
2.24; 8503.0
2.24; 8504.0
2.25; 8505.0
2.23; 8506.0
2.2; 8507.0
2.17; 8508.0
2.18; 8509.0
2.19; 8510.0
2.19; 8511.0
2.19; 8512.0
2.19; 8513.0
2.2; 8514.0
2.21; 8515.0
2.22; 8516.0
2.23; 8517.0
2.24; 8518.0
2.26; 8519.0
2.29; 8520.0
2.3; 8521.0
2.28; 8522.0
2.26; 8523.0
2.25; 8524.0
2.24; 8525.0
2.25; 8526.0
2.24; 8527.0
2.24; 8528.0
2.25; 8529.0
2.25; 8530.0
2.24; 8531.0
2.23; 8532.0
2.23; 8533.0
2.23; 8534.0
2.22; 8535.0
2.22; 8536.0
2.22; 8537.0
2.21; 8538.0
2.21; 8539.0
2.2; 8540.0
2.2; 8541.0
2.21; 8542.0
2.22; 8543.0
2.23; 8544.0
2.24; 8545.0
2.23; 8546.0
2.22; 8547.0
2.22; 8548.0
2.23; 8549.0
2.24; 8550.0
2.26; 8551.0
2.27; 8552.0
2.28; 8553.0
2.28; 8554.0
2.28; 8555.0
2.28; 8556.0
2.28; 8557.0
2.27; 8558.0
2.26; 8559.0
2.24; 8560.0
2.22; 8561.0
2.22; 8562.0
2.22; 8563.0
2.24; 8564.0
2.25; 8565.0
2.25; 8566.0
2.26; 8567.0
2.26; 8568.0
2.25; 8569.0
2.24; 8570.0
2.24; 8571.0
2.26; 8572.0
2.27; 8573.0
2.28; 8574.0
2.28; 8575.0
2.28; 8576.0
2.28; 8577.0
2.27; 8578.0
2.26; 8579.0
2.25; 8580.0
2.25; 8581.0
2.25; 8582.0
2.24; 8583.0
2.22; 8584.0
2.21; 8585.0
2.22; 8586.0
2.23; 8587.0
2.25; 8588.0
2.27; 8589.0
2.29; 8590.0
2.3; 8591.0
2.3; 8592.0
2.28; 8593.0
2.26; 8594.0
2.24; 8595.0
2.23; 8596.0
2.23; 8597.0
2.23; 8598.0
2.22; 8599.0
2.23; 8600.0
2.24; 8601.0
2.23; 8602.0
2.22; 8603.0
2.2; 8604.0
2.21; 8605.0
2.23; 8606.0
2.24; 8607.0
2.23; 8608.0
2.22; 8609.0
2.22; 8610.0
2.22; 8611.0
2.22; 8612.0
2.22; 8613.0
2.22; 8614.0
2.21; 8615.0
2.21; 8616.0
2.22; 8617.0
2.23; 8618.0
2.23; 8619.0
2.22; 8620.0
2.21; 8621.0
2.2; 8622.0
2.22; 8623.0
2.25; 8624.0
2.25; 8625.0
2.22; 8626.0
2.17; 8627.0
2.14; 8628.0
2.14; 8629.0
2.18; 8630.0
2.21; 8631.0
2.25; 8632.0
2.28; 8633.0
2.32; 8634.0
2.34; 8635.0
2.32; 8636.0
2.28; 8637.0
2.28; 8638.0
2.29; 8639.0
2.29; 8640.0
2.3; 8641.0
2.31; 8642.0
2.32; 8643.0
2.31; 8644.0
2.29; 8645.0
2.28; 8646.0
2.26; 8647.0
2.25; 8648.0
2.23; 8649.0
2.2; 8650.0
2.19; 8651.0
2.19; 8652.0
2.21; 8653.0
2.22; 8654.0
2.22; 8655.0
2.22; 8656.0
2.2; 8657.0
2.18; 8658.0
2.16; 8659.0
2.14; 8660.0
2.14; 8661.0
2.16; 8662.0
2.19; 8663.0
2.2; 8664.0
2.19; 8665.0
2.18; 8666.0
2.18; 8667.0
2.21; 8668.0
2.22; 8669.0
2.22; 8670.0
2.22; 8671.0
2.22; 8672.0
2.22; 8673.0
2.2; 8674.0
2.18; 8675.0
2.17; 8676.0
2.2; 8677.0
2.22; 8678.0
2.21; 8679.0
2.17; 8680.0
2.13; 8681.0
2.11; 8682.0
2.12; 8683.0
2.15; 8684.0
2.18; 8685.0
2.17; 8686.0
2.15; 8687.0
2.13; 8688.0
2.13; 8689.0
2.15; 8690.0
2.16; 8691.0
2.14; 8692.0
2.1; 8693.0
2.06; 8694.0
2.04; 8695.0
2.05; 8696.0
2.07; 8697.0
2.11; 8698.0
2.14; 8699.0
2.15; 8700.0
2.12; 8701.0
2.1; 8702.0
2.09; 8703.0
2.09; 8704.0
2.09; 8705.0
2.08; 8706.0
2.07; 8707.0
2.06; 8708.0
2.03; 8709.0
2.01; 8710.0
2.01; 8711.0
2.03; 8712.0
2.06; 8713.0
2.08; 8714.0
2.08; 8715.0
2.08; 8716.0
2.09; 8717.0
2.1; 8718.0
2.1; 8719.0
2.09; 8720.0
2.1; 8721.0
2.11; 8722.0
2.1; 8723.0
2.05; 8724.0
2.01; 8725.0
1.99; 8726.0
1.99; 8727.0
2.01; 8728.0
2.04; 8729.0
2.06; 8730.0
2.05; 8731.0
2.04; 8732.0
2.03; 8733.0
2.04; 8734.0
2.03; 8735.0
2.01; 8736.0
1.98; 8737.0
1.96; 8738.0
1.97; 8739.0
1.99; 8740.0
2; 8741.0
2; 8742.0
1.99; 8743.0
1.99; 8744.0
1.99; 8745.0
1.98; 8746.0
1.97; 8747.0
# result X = 2.25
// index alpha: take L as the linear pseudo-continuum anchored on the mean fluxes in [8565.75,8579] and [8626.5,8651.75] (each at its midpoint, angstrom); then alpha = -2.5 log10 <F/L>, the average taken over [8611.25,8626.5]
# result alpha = 0.02 mag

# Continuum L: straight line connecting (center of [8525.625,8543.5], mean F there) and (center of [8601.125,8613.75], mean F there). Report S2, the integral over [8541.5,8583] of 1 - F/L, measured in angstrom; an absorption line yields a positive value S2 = -0.5 angstrom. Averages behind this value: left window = 2.23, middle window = 2.25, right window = 2.22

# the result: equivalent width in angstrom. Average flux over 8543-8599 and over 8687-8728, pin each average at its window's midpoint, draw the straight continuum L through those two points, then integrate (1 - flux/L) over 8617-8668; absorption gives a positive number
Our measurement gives -1.6 angstrom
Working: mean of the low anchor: 2.25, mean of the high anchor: 2.08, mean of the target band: 2.23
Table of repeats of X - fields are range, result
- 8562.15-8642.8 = 2.24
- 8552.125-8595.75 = 2.26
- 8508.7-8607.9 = 2.24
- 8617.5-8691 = 2.21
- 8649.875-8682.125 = 2.19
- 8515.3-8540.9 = 2.24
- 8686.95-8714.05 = 2.09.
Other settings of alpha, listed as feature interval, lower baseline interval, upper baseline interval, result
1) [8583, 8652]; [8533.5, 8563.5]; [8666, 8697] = -0.02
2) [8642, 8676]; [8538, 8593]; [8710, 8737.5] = -0.04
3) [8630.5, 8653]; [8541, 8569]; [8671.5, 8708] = -0.05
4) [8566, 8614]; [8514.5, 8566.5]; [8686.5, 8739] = -0.03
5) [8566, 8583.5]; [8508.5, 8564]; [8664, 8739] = -0.03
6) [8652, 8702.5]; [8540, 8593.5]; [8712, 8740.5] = -0.03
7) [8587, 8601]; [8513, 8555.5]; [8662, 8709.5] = -0.03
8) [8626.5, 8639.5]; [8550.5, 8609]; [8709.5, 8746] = -0.04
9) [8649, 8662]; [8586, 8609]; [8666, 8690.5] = 0.00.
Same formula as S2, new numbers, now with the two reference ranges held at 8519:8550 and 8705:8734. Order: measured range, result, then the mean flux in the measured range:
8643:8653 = -0.57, 2.25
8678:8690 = -0.36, 2.15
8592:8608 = -0.46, 2.23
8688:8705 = -0.23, 2.11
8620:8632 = -0.31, 2.2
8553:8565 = -0.23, 2.25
